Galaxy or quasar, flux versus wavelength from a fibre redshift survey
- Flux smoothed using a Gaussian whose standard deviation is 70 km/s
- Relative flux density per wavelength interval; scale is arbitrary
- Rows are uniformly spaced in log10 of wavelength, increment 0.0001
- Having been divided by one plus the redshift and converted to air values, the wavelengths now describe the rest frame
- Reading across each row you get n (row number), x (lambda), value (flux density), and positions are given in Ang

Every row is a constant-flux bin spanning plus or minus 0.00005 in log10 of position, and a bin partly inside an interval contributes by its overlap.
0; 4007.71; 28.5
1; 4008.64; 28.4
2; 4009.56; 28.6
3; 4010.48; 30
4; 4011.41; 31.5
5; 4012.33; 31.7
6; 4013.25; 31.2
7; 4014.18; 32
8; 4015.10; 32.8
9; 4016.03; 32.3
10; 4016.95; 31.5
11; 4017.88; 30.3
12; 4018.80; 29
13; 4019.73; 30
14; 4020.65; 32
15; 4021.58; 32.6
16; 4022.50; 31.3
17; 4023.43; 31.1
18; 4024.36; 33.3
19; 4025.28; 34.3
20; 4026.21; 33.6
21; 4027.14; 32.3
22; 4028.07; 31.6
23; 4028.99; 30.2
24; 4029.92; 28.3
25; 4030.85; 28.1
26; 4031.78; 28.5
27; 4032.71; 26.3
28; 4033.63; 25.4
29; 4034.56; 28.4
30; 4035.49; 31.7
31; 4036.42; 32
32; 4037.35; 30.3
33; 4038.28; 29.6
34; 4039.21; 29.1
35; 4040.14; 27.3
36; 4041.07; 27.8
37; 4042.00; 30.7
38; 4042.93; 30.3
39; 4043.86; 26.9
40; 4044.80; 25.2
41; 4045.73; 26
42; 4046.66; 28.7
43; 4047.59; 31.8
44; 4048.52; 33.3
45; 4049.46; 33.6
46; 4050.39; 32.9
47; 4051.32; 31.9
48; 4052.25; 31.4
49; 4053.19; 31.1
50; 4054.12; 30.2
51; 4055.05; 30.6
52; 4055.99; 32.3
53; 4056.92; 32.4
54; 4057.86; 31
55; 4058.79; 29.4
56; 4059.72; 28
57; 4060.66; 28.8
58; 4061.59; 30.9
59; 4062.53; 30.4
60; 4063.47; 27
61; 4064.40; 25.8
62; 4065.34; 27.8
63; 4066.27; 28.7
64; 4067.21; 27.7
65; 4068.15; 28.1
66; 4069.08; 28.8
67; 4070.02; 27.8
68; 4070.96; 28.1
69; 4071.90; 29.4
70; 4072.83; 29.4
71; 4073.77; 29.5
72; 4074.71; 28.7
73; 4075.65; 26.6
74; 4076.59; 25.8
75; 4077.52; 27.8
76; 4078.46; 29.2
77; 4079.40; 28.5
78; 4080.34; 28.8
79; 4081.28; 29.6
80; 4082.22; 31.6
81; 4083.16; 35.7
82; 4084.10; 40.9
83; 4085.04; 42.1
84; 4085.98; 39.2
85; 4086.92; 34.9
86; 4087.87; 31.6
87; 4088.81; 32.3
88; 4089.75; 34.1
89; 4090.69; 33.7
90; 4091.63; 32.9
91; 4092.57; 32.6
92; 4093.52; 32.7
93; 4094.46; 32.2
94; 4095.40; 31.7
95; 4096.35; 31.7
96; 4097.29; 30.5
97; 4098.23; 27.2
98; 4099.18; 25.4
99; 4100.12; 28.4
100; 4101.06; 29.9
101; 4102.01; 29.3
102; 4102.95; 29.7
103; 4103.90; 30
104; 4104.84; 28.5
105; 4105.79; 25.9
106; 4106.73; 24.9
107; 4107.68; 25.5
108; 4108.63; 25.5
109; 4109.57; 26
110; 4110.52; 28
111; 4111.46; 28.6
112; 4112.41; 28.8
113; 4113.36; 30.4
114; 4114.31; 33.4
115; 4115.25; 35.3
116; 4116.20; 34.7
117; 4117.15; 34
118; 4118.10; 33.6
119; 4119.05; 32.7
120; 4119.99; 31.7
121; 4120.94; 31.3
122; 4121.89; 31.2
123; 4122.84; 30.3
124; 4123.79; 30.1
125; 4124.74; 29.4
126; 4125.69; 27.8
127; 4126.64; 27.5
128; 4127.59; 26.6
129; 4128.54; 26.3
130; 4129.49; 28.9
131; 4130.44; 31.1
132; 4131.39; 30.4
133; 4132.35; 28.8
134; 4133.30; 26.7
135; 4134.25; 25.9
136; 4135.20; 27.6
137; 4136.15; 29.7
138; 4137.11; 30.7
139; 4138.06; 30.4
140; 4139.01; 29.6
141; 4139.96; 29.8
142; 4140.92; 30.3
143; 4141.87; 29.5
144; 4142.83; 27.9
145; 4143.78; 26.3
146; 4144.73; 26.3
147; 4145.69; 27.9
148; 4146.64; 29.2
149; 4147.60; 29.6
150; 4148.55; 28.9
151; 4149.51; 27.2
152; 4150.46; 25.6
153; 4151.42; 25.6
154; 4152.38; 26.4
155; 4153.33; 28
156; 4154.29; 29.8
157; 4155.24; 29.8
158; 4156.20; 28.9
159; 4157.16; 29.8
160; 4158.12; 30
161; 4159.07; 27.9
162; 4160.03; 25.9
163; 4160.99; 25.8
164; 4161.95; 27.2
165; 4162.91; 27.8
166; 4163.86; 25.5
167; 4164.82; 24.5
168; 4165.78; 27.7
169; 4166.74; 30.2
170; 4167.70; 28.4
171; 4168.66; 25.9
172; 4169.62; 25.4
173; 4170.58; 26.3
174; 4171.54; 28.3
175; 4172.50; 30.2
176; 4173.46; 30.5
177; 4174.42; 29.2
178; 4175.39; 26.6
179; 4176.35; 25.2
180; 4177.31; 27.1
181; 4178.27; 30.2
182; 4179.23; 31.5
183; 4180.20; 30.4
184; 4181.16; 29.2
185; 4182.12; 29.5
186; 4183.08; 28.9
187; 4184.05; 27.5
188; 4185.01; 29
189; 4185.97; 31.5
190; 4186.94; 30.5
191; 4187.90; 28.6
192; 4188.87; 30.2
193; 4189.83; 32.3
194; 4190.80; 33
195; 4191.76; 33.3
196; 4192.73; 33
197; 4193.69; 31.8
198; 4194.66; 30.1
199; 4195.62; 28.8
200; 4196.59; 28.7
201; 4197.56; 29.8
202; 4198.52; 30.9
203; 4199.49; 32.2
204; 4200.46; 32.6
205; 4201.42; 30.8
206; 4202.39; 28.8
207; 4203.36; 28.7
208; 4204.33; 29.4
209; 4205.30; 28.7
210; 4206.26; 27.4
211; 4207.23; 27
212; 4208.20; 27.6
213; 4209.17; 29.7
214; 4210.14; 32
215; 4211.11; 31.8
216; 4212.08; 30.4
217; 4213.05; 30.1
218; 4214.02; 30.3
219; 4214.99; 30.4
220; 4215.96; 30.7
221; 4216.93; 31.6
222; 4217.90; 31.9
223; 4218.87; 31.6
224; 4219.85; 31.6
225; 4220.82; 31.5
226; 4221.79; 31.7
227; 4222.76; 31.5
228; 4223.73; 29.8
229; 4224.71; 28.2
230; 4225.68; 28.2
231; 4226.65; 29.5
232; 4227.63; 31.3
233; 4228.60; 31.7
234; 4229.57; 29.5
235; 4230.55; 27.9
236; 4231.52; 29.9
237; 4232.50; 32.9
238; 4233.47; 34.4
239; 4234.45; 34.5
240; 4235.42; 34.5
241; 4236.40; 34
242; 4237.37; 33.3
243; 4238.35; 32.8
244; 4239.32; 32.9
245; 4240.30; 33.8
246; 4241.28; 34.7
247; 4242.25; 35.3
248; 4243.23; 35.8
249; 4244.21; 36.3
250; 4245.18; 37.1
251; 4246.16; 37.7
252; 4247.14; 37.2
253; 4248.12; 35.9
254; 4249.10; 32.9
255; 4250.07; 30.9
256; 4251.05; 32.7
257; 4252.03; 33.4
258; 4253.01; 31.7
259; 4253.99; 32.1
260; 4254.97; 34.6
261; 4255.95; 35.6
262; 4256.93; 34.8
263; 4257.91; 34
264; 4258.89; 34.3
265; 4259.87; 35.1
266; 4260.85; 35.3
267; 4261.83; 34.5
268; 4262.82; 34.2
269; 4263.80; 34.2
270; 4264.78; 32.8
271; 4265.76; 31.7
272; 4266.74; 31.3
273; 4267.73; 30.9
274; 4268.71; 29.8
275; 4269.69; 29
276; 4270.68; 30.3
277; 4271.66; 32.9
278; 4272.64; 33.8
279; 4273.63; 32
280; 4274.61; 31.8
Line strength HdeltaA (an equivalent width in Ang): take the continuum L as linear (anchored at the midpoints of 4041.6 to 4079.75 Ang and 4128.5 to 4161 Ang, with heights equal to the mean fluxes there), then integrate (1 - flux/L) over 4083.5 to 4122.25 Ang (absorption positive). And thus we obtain -3.3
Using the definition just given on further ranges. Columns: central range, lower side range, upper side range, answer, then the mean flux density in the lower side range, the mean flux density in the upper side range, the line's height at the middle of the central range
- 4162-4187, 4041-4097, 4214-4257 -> 2.86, 30.7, 32.7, 31.9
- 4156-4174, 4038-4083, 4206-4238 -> 1.58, 29.3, 30.9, 30.3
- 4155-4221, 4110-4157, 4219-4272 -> 3.52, 29.4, 32.8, 31.1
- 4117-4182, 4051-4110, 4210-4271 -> 5.39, 30.1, 32.6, 31.2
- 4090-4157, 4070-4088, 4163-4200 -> 2.42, 31.3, 29.3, 30.4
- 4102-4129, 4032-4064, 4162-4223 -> 0.13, 29.8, 29.6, 29.7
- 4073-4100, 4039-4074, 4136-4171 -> -2.44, 29.5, 28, 29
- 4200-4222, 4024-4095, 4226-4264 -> 1.87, 30.5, 33.6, 33.1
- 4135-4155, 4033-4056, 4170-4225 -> 1.02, 29.9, 30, 30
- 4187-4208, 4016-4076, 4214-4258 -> 1.23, 29.8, 32.7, 32.1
